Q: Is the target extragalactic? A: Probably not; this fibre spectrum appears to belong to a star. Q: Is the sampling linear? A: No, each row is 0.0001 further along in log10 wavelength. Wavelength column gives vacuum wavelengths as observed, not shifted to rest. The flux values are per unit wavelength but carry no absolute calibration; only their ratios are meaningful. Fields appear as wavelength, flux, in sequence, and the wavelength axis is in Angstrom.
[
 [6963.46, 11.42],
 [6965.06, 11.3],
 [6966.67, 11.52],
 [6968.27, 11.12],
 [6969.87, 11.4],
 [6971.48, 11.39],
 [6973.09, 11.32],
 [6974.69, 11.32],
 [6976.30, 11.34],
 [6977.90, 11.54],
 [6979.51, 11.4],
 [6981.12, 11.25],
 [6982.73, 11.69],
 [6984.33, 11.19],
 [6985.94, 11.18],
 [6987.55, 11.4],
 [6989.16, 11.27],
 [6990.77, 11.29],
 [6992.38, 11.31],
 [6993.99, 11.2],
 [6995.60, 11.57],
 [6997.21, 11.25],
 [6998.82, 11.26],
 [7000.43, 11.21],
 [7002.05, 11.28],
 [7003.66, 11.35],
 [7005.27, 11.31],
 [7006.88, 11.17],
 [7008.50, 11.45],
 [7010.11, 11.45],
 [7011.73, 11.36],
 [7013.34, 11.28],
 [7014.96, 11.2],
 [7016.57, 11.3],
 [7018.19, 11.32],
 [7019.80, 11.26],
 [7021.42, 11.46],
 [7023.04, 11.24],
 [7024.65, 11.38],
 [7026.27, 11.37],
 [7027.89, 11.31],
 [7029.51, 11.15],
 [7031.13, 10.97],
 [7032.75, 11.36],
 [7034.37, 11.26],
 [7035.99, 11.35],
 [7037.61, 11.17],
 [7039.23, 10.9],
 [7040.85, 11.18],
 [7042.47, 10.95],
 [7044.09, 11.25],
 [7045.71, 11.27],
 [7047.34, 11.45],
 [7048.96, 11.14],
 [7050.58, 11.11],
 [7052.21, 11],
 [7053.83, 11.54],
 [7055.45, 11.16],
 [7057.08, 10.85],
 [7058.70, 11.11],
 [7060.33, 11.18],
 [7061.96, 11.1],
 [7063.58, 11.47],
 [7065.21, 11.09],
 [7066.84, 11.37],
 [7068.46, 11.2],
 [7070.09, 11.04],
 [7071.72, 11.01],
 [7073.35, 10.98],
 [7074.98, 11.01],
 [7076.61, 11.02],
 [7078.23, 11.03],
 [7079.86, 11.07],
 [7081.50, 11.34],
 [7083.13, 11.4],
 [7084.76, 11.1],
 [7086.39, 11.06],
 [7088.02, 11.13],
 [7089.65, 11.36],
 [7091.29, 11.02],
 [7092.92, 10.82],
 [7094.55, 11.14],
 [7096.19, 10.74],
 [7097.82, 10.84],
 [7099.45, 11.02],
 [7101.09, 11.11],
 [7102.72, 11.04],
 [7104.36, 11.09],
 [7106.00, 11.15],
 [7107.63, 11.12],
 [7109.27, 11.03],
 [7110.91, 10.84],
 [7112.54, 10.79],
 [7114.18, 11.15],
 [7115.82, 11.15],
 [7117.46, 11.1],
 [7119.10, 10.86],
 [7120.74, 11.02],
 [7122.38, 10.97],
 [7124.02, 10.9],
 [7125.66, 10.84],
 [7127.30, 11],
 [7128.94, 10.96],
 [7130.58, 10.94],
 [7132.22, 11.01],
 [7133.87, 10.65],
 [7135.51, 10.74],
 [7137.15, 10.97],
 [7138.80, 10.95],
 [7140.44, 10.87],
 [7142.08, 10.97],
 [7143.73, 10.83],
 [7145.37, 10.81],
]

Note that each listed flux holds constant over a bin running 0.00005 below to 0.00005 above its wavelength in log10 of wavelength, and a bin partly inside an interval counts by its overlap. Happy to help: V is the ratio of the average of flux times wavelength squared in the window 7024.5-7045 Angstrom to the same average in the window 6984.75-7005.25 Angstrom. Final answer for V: 1.00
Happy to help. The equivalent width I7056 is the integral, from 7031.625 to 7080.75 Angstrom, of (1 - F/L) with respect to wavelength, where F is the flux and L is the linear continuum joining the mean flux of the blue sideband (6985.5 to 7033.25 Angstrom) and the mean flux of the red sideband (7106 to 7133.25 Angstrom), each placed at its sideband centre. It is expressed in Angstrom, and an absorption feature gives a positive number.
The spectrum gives 0.0 Angstrom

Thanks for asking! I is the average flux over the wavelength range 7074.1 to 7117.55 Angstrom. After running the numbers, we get 11.1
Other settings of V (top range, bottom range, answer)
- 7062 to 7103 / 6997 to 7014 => 1.00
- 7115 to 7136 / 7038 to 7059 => 1.00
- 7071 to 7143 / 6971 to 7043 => 1.00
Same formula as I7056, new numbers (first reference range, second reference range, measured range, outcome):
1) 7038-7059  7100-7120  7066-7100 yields 0.0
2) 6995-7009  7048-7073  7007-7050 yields -0.1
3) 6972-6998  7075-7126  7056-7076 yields 0.0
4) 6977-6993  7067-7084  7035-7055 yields 0.0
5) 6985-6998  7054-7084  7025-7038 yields 0.0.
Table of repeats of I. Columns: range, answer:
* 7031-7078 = 11.2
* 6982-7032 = 11.3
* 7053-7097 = 11.1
